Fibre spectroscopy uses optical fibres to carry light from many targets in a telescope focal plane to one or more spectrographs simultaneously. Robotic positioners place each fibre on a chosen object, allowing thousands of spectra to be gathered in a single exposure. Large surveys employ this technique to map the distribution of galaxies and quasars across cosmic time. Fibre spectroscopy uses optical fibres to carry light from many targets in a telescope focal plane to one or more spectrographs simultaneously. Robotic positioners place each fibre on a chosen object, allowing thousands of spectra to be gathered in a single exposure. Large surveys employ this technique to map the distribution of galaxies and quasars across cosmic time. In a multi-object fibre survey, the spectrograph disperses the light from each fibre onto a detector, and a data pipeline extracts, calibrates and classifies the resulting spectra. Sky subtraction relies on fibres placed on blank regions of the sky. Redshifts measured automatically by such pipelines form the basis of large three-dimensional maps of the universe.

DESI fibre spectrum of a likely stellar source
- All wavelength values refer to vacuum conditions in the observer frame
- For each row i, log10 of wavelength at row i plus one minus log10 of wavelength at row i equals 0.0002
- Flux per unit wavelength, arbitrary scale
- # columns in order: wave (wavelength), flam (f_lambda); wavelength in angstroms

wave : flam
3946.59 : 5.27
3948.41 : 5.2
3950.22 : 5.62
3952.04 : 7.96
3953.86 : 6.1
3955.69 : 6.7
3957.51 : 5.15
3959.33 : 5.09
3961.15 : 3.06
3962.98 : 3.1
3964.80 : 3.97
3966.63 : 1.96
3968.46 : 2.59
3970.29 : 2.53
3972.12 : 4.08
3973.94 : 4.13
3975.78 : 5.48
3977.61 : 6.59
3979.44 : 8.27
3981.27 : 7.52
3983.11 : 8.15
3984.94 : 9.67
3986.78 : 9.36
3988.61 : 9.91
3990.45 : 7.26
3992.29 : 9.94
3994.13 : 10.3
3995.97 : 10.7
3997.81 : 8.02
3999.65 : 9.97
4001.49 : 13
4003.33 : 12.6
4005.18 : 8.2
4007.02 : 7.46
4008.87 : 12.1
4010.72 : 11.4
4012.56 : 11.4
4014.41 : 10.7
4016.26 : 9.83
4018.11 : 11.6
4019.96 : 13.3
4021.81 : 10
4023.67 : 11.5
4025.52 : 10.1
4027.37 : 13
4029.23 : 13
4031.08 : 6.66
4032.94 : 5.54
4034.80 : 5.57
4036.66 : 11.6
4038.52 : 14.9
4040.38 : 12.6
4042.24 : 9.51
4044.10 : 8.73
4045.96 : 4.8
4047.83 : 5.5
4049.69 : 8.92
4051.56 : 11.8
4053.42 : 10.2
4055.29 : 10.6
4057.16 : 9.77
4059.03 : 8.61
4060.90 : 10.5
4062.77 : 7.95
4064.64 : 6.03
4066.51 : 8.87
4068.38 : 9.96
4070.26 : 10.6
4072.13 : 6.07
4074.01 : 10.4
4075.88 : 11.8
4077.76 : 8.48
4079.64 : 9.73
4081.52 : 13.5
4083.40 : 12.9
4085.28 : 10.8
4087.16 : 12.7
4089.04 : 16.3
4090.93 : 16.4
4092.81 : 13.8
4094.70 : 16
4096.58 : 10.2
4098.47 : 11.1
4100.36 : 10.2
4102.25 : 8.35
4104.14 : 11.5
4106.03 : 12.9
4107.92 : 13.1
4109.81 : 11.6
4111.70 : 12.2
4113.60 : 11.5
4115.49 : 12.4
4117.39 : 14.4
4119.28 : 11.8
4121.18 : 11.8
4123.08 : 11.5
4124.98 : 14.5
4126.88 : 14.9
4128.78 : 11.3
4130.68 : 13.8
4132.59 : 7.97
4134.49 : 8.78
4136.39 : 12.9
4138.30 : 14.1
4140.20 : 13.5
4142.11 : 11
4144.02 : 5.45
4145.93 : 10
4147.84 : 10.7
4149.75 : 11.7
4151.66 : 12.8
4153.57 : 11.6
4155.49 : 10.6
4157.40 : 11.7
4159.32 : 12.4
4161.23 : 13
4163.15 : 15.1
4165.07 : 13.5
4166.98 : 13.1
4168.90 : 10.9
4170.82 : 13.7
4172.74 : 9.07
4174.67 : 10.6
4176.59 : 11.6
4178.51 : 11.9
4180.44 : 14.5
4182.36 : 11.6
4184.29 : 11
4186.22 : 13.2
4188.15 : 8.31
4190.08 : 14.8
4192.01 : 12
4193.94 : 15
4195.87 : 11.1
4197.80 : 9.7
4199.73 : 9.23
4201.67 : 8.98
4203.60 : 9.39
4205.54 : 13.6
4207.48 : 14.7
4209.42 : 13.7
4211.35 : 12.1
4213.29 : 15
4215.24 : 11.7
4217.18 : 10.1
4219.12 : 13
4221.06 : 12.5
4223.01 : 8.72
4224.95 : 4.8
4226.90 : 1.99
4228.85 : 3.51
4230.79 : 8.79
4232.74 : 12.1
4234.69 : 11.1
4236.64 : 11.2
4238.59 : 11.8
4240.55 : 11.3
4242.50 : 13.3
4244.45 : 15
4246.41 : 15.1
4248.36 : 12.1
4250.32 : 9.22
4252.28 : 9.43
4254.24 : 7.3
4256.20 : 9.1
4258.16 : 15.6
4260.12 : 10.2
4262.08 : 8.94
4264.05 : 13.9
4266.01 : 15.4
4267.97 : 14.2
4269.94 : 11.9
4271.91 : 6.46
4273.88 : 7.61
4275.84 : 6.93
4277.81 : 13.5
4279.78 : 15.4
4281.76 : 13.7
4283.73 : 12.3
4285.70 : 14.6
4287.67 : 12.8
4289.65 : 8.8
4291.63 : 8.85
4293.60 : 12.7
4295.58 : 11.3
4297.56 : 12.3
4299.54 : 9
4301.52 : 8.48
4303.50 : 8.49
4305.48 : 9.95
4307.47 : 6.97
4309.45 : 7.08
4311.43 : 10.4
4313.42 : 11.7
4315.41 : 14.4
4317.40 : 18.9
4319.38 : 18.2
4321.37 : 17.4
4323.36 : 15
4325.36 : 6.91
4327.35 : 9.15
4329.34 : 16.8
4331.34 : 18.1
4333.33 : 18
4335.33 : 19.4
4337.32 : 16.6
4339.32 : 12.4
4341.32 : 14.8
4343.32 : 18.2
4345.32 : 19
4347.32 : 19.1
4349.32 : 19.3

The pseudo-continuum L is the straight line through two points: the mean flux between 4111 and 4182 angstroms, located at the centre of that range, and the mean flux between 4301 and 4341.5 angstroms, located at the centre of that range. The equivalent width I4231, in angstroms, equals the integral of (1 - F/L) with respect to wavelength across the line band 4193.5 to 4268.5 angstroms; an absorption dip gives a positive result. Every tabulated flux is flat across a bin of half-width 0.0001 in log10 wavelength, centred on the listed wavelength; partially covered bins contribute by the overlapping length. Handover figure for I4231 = 9.1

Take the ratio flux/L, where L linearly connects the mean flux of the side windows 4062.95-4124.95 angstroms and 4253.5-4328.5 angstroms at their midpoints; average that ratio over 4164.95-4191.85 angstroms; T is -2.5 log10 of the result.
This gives -0.04 mag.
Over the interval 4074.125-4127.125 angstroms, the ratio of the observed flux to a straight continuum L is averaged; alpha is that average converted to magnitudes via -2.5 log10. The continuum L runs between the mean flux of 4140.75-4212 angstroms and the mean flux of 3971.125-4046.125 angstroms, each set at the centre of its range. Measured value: -0.15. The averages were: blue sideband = 9.52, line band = 12.3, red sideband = 11.7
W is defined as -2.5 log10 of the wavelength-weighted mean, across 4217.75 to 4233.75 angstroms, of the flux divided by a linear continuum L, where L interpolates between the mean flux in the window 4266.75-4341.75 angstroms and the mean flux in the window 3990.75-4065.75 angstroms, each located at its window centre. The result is 0.38 mag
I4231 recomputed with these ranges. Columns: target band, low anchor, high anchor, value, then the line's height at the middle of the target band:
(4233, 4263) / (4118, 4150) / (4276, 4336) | 2.01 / 12.2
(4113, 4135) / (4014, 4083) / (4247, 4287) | -3.74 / 10.4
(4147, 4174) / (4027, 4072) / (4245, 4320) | -4.83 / 10.3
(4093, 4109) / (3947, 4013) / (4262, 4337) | -4.43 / 9.22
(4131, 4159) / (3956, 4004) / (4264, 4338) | -3.49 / 9.79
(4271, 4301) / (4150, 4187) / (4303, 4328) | 2.44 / 12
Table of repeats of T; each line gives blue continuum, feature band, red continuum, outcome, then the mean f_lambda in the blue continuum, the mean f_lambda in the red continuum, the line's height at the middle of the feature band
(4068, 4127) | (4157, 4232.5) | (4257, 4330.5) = 0.06 mag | 12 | 11.8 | 11.9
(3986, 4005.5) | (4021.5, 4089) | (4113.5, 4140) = 0.12 mag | 9.99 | 12.3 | 11.1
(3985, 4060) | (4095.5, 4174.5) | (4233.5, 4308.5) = -0.12 mag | 9.99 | 11.2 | 10.5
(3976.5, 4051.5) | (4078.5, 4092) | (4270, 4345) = -0.25 mag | 9.74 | 12.6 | 10.4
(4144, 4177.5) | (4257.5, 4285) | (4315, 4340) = 0.20 mag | 11.7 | 15.5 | 14.3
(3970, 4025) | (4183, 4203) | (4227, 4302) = -0.07 mag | 9.26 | 11.1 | 10.6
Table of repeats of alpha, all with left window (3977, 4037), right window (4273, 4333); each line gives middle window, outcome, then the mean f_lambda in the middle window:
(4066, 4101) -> -0.12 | 11.6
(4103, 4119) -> -0.17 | 12.4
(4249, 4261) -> 0.15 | 10.2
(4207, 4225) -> -0.05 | 11.9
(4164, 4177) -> -0.08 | 11.8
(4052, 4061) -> 0.02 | 9.99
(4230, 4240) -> 0.04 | 11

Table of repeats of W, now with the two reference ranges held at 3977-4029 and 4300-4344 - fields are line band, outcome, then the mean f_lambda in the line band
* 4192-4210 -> 0.05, 11.7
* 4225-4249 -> 0.21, 10.4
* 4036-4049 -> 0.10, 9.61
